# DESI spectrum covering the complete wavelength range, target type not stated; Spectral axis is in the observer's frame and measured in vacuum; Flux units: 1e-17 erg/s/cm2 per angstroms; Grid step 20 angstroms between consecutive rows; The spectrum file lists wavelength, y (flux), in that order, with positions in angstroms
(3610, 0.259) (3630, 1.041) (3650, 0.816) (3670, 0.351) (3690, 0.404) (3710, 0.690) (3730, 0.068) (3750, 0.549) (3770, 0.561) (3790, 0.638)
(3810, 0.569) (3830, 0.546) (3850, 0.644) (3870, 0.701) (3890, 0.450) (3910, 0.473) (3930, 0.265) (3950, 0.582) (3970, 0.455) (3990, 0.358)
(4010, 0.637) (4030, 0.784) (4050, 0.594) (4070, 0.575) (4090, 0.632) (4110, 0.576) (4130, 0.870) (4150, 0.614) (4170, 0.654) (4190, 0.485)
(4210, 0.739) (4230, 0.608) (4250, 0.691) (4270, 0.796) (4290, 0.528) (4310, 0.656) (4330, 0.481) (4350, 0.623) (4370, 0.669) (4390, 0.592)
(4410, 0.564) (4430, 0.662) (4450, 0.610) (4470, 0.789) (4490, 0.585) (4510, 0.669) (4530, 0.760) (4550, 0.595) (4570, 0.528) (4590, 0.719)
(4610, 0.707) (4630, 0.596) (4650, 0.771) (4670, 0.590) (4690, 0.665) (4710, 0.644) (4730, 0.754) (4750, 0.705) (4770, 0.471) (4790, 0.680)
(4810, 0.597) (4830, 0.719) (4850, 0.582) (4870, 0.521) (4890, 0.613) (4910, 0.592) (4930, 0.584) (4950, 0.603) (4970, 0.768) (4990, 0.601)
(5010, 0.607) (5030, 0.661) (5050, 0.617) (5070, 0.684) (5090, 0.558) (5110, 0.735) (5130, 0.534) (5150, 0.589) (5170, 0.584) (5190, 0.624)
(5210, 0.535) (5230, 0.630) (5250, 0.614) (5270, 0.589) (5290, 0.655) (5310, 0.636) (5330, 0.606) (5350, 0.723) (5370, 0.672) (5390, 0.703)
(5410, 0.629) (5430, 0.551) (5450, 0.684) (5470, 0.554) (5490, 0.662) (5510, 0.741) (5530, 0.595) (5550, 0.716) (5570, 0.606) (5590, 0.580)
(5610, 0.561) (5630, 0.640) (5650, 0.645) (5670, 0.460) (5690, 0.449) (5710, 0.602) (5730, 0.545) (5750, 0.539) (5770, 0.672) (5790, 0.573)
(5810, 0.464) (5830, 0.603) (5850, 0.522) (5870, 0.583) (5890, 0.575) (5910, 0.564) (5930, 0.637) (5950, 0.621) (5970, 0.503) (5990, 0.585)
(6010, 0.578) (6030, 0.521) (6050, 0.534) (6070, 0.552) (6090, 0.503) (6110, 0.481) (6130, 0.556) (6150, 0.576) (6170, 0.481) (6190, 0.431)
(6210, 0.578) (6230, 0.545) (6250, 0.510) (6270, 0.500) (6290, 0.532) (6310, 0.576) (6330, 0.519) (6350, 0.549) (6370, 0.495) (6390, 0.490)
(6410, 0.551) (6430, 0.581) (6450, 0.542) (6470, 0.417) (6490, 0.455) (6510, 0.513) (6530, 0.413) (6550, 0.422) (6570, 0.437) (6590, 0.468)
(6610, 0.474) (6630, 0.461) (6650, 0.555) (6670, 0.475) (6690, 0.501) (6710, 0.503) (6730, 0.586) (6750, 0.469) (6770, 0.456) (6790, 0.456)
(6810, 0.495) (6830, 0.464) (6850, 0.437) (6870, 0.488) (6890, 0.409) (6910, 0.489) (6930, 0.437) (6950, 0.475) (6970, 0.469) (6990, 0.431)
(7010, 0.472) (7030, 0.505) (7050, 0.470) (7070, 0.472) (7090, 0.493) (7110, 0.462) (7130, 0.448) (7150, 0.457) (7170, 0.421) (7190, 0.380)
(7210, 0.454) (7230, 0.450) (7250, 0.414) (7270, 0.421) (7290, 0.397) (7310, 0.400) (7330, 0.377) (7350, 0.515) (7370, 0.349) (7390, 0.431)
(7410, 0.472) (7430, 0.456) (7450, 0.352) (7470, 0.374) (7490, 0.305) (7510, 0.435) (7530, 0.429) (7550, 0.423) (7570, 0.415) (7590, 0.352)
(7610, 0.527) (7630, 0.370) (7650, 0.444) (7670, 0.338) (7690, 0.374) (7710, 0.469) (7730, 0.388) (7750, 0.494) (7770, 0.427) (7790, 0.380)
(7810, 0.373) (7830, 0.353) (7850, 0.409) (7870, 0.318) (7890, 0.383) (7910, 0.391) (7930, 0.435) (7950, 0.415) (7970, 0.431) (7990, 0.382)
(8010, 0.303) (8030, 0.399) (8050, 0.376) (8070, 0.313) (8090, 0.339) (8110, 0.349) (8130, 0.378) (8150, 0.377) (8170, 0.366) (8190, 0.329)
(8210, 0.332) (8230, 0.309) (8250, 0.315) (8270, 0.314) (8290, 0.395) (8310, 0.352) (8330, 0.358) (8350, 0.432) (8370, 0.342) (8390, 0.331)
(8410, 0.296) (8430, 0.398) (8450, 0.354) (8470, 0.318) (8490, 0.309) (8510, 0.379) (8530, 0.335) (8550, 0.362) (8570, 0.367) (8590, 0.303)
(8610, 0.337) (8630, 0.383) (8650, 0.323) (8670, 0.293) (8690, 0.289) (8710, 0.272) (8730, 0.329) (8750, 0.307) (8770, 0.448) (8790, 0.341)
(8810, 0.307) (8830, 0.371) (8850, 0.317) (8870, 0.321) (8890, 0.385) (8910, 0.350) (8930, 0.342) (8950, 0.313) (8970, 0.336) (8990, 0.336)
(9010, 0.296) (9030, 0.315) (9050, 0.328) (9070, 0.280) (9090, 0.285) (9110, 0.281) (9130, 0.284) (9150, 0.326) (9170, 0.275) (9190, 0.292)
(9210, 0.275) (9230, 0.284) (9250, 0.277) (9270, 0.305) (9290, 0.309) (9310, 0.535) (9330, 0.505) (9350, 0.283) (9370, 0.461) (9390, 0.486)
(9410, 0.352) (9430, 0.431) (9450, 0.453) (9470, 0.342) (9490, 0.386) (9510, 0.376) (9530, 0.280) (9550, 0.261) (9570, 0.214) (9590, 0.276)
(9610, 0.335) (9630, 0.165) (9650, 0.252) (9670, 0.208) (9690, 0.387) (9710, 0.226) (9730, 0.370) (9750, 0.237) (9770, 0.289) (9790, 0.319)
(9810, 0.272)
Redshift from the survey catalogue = 0.00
